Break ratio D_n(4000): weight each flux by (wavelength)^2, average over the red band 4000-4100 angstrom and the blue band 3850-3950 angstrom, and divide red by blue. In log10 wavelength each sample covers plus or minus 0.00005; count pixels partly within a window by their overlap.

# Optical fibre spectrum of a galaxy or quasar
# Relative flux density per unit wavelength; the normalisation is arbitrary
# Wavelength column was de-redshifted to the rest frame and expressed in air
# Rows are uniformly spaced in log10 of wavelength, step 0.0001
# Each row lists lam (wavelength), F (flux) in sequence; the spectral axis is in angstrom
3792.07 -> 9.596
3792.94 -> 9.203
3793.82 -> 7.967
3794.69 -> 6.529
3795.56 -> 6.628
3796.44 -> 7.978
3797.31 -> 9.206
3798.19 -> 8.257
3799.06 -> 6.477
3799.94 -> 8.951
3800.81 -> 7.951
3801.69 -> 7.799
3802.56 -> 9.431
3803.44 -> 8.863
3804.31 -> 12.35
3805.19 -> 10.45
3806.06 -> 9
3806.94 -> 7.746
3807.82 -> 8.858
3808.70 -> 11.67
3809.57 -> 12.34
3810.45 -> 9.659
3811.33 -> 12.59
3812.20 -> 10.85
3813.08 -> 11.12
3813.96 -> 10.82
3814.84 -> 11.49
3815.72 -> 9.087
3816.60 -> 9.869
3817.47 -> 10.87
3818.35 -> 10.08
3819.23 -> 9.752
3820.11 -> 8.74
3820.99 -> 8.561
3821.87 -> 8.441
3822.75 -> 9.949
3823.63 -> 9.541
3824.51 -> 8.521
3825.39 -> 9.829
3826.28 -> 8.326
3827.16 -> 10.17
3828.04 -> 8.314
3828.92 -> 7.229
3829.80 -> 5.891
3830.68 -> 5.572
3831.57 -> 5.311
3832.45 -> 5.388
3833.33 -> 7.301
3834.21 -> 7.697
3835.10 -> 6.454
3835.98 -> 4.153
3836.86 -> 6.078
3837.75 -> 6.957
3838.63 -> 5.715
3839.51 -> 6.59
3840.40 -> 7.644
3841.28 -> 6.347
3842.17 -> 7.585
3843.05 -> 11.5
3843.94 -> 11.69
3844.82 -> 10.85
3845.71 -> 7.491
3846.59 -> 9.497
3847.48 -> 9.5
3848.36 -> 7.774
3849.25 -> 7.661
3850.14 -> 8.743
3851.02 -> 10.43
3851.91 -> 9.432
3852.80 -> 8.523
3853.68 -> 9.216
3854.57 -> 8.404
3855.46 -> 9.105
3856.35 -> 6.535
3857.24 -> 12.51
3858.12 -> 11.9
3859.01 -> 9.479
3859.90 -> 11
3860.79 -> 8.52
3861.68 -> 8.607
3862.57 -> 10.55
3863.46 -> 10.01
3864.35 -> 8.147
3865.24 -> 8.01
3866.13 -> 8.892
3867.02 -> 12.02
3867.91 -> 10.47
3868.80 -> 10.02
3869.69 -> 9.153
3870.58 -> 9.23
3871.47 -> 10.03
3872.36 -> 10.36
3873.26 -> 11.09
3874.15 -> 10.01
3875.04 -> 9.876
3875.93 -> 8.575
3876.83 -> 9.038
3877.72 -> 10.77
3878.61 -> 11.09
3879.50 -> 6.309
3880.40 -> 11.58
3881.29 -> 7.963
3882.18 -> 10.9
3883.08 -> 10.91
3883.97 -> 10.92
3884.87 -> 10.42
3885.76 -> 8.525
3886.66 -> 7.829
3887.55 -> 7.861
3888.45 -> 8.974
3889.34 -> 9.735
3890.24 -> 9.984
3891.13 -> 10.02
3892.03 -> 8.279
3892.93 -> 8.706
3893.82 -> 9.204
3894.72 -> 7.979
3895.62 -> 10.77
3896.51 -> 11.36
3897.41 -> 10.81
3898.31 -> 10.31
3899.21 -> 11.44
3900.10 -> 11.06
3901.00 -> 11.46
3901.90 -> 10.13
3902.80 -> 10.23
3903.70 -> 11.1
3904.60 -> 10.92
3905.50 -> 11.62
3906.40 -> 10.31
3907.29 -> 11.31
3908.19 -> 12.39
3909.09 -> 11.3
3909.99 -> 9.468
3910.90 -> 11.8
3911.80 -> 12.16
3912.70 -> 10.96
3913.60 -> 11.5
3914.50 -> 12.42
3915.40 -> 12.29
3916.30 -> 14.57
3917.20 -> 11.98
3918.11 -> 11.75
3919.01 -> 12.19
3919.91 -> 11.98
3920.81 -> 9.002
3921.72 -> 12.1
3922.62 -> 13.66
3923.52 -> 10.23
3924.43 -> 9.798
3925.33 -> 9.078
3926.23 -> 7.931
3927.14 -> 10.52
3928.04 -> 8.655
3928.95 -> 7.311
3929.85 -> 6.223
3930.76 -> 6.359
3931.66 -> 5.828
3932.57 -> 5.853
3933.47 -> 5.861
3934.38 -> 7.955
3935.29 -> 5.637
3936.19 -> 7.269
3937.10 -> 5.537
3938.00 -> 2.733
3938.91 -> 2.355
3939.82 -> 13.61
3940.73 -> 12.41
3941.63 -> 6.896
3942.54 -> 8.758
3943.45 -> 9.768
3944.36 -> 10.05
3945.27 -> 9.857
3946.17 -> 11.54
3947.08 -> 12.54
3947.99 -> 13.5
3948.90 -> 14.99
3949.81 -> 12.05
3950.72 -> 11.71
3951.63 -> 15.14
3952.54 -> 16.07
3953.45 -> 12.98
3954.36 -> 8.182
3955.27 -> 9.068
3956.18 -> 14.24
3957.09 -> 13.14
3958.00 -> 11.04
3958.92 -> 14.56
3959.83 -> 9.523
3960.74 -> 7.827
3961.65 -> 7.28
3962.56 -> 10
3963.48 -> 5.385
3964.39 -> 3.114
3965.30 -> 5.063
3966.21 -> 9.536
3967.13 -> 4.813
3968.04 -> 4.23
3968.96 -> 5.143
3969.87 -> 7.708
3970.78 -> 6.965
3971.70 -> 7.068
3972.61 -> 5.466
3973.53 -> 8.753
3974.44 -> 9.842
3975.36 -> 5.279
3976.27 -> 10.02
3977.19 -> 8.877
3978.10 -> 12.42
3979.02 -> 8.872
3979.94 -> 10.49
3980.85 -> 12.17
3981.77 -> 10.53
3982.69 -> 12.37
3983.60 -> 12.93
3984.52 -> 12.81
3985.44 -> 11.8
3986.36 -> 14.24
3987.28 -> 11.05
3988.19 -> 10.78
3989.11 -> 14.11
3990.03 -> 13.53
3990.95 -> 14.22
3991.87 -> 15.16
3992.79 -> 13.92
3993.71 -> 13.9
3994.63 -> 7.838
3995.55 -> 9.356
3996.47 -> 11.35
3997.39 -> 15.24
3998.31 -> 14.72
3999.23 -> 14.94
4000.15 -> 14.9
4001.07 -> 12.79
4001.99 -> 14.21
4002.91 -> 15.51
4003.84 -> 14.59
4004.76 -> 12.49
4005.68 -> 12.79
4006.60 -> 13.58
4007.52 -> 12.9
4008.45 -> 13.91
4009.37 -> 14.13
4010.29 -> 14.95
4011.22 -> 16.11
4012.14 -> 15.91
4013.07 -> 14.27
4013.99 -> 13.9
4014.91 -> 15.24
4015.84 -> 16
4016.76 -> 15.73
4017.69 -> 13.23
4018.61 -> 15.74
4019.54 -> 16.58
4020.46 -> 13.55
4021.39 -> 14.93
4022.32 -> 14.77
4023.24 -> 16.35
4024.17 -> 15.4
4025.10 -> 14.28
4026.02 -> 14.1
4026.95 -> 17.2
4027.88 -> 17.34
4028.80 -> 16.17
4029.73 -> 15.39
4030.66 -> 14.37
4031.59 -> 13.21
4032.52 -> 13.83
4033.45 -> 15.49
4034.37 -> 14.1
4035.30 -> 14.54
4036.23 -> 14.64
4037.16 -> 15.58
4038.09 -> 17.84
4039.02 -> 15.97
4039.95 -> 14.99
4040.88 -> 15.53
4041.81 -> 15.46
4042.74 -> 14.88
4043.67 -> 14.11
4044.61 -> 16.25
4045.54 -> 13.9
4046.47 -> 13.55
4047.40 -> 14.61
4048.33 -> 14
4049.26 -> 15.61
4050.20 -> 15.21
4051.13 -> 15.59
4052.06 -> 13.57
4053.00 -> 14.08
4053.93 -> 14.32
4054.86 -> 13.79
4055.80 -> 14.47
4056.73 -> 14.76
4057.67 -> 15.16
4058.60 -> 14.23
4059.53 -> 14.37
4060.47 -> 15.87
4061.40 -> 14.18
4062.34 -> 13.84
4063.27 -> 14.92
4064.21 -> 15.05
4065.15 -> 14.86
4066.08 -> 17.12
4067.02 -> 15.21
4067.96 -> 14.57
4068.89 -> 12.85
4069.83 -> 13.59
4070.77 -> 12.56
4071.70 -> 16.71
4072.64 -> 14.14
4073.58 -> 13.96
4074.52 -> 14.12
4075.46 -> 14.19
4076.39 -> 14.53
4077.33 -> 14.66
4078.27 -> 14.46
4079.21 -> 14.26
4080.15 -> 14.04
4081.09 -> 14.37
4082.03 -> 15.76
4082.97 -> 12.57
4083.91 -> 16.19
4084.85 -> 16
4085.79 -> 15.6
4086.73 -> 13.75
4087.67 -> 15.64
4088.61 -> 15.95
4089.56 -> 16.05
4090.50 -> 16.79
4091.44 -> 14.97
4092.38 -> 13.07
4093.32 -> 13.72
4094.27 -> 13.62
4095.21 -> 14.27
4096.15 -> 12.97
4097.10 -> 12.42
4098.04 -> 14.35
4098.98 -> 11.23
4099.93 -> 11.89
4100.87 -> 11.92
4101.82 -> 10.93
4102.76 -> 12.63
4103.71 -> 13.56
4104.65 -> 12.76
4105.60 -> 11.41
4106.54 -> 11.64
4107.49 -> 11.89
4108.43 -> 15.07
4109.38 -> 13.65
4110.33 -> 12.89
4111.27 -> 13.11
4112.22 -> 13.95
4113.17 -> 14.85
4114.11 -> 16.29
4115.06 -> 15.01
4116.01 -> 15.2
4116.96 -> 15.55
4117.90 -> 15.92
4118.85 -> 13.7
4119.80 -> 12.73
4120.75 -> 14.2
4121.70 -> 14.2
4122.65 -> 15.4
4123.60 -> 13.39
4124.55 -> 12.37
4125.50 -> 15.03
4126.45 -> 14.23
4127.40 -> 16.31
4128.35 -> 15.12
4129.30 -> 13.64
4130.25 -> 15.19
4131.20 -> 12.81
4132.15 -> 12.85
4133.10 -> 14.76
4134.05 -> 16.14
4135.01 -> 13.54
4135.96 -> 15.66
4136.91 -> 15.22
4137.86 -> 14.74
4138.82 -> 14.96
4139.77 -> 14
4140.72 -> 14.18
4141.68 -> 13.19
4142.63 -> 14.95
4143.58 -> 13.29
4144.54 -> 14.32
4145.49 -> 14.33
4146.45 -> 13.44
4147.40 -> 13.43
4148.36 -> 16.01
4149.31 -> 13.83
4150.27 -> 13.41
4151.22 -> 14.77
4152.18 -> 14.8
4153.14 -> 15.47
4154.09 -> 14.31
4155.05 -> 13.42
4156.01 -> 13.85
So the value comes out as 1.6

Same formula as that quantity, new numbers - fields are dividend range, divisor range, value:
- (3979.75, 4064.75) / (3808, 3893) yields 1.71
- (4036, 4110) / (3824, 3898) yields 1.78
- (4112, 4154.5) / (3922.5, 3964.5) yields 1.68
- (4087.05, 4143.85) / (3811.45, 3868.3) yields 1.83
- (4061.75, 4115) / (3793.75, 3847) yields 1.86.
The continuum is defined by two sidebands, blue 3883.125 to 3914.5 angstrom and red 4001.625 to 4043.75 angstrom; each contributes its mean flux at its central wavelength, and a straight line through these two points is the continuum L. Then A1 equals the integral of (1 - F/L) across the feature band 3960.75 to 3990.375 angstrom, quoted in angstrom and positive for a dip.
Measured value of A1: 9.3 angstrom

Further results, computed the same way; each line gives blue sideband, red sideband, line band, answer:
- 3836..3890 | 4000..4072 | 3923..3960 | 6.6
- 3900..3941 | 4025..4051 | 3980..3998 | 0.6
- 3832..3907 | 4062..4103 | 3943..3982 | 5.9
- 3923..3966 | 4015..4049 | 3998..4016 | -1.2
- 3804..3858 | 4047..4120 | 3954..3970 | 4.5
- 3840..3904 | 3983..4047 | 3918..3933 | 2.7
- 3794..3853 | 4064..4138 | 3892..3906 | -0.3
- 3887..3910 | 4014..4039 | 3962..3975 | 6.3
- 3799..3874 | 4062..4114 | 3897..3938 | 2.5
